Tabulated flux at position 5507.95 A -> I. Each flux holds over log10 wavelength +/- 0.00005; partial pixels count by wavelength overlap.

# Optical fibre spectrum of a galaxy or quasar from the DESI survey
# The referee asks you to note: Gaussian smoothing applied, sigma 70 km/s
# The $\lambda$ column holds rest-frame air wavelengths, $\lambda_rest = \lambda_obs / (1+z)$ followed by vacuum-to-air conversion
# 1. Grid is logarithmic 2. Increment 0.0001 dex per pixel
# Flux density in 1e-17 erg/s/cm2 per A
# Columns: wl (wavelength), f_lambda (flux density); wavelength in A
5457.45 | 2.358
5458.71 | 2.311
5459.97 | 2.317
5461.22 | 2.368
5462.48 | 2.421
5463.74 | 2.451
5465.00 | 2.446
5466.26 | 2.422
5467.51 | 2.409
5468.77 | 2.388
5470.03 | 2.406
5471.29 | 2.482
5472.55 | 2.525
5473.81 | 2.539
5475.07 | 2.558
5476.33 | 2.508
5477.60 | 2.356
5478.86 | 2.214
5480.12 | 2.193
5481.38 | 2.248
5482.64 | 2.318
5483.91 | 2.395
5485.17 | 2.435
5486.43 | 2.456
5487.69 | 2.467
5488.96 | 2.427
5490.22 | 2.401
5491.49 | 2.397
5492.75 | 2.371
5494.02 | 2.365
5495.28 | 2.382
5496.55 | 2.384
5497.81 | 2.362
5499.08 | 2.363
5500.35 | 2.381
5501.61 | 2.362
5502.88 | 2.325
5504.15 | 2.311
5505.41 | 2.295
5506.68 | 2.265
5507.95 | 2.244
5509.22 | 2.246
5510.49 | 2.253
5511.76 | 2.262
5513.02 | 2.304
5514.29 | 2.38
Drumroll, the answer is 2.244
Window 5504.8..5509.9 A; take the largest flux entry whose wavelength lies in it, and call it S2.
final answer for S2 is 2.295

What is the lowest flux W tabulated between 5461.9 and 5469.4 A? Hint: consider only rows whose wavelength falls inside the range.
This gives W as 2.388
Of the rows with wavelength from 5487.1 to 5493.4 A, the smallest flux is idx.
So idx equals 2.371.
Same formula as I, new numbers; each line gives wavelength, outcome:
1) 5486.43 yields 2.456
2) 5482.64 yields 2.318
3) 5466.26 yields 2.422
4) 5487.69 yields 2.467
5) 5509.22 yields 2.246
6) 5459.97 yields 2.317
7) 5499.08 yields 2.363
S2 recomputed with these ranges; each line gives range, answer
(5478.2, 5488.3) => 2.467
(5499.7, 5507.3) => 2.381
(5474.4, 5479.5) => 2.558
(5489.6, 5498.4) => 2.401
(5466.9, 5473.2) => 2.525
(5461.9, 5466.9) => 2.451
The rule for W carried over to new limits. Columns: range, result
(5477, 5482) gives 2.193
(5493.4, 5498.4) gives 2.362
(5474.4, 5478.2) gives 2.356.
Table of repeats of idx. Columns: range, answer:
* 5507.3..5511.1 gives 2.244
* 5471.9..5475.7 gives 2.525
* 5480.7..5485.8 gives 2.248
